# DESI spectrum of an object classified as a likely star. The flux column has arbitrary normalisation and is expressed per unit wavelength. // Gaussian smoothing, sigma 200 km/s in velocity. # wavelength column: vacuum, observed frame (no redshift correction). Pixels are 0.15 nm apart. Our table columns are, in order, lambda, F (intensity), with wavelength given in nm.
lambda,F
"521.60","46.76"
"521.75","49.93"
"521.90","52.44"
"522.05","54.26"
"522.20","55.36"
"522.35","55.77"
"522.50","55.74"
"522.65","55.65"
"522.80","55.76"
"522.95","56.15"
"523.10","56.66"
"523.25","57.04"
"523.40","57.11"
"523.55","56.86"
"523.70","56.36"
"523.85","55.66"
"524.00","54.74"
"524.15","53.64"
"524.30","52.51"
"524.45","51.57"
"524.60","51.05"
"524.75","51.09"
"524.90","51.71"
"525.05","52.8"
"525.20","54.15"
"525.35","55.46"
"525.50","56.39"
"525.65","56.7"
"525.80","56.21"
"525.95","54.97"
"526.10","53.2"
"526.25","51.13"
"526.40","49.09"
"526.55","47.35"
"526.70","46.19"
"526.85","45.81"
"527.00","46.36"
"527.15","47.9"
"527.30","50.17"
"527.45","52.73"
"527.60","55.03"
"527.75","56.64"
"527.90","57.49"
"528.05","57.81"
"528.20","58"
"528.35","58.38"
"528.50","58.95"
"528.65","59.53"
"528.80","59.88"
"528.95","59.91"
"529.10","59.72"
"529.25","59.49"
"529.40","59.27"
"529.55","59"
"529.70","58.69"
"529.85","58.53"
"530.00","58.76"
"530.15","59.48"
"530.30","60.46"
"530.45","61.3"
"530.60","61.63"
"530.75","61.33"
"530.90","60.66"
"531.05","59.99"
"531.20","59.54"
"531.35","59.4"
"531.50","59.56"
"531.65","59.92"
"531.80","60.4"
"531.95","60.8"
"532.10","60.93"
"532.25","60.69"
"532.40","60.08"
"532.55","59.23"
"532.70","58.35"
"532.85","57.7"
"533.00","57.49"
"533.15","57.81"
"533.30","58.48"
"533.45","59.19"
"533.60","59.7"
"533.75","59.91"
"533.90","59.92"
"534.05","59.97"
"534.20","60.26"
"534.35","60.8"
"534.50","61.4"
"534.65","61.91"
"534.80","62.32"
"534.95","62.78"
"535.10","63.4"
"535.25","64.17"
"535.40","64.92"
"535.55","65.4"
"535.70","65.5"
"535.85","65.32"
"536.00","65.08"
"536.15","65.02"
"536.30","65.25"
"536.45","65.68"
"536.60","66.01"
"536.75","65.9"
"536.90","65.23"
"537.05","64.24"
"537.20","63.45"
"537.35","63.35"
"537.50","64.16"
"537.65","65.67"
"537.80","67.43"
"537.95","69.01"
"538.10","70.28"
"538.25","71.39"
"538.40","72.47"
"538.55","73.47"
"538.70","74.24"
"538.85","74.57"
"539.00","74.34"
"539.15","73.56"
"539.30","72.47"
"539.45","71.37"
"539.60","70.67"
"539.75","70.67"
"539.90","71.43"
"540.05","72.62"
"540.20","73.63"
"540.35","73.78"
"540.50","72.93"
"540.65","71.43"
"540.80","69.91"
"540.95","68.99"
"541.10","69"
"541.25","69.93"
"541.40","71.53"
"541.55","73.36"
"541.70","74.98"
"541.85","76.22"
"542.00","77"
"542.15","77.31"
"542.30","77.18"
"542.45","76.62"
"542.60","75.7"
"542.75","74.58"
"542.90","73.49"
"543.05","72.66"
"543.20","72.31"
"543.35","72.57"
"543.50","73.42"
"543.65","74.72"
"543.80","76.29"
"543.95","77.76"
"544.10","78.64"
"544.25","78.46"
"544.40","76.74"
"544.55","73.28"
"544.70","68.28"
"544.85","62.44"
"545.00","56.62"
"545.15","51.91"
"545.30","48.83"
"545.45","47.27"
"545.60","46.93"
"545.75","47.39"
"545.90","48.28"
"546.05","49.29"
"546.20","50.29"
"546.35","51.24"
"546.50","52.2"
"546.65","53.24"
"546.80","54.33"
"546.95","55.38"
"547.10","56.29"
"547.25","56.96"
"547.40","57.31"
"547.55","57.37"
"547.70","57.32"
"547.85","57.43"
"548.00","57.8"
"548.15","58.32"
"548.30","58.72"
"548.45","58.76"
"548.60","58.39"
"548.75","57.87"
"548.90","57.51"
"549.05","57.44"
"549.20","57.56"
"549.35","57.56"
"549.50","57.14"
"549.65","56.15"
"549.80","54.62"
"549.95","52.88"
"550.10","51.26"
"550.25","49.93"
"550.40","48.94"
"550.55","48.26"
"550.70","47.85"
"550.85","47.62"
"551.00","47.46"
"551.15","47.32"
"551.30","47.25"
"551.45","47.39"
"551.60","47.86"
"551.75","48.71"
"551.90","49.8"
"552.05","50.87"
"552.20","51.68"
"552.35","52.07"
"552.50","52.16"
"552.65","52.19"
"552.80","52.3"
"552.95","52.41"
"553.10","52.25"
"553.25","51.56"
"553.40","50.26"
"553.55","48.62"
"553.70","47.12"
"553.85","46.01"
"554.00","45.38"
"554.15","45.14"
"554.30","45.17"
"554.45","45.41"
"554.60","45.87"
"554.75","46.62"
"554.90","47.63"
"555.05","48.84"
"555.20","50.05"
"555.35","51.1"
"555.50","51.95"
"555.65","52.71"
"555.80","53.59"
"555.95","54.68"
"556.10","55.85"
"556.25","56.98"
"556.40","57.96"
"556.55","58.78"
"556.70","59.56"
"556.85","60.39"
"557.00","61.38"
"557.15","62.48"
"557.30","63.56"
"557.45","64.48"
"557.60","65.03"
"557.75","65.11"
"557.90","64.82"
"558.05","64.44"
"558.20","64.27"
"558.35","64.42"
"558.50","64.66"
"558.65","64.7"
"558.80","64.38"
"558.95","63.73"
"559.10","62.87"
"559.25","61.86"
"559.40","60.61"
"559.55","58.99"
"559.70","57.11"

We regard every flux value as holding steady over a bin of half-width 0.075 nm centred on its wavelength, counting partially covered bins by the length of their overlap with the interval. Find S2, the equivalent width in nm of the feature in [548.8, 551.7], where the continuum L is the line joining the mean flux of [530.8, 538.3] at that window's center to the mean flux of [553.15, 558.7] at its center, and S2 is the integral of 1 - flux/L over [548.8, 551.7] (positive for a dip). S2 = 0.28 nm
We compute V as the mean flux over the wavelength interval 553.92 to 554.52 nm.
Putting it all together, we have 45.3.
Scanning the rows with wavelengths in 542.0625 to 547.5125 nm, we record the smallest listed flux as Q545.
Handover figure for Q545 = 46.93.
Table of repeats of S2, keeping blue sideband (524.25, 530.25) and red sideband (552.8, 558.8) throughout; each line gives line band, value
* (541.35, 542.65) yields -0.49 nm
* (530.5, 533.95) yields -0.31 nm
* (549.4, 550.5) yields 0.04 nm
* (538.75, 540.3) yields -0.50 nm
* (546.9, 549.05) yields -0.10 nm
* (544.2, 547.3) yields -0.07 nm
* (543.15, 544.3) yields -0.43 nm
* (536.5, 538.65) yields -0.49 nm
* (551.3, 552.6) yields 0.12 nm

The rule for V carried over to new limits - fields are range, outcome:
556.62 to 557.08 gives 60.4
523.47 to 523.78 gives 56.6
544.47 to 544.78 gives 70.7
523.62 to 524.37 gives 54.6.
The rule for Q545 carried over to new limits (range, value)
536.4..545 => 56.62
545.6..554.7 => 45.14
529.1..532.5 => 58.53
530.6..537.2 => 57.49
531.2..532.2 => 59.4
